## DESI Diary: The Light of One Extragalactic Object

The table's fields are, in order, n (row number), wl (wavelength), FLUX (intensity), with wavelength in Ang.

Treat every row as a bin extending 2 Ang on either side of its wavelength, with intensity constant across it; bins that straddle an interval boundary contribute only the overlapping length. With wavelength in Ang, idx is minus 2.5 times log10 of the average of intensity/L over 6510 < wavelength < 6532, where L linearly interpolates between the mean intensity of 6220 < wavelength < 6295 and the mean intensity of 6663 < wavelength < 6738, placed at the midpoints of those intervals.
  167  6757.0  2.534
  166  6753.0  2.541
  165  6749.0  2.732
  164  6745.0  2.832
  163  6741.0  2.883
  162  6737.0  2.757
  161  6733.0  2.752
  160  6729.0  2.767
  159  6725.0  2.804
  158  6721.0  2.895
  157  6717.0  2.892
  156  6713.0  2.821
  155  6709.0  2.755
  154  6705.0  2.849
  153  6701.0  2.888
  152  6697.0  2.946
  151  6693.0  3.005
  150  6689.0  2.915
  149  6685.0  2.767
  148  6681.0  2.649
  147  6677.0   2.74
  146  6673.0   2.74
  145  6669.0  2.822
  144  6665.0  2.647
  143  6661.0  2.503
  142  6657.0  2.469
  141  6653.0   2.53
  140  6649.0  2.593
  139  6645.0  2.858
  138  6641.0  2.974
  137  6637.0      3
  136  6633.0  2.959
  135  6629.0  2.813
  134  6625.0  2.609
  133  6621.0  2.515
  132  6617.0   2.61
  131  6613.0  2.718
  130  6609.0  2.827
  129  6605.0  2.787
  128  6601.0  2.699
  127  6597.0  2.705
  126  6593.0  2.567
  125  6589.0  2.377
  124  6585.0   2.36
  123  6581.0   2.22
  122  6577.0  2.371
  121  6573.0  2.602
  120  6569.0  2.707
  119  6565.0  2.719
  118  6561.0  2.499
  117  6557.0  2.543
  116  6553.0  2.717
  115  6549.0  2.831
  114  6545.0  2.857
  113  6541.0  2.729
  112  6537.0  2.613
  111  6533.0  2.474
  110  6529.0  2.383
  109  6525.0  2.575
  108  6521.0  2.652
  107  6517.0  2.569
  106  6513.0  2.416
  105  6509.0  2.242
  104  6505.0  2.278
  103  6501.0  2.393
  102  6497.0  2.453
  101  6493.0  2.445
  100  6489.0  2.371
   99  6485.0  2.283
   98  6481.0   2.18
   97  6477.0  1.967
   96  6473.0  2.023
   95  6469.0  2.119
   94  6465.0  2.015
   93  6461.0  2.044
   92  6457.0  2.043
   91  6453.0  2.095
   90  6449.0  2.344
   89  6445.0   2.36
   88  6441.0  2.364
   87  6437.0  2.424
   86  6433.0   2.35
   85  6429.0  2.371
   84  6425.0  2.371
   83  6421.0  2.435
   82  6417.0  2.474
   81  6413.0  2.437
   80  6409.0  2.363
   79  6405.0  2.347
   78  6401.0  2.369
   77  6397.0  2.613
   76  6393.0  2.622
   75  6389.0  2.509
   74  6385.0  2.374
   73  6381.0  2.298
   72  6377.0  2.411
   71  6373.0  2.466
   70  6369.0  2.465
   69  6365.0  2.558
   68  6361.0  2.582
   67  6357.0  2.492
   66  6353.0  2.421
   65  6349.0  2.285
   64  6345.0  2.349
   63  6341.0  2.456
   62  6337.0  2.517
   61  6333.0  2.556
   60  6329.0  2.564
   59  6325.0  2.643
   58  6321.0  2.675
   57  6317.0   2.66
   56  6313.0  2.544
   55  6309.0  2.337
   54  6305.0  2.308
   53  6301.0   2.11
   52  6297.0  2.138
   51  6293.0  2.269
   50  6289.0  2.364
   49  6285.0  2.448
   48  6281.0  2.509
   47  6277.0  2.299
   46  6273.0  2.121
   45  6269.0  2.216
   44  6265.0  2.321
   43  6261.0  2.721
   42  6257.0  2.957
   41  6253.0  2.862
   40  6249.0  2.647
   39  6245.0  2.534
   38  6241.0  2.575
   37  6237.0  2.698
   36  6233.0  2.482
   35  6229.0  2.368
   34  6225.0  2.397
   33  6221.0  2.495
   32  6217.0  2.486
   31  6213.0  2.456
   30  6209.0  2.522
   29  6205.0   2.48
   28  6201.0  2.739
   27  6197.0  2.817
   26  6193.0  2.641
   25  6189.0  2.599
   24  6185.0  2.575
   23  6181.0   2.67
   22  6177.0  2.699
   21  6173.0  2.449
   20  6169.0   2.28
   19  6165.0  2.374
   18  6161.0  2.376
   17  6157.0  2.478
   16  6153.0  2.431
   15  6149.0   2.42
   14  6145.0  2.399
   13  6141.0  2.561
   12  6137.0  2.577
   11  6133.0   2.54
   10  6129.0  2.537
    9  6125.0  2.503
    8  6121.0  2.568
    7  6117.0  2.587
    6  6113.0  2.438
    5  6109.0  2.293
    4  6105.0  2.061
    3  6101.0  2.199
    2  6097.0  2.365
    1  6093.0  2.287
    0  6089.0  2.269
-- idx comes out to 0.07 mag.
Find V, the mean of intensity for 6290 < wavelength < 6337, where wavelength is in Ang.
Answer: 2.44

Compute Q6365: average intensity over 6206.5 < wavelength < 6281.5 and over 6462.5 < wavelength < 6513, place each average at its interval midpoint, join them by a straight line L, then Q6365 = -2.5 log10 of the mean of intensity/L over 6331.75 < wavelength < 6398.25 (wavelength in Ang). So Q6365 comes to -0.04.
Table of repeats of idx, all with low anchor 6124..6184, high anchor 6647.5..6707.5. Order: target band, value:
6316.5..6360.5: 0.029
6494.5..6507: 0.119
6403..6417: 0.093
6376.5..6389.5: 0.093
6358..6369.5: 0.020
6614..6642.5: -0.024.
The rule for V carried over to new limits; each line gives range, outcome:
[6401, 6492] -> 2.27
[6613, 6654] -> 2.75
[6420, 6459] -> 2.31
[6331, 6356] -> 2.43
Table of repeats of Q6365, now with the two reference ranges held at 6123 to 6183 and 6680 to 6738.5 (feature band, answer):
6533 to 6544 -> 0.03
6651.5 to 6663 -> 0.12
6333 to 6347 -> 0.06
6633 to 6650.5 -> -0.03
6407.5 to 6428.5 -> 0.10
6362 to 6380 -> 0.06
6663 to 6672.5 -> 0.03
